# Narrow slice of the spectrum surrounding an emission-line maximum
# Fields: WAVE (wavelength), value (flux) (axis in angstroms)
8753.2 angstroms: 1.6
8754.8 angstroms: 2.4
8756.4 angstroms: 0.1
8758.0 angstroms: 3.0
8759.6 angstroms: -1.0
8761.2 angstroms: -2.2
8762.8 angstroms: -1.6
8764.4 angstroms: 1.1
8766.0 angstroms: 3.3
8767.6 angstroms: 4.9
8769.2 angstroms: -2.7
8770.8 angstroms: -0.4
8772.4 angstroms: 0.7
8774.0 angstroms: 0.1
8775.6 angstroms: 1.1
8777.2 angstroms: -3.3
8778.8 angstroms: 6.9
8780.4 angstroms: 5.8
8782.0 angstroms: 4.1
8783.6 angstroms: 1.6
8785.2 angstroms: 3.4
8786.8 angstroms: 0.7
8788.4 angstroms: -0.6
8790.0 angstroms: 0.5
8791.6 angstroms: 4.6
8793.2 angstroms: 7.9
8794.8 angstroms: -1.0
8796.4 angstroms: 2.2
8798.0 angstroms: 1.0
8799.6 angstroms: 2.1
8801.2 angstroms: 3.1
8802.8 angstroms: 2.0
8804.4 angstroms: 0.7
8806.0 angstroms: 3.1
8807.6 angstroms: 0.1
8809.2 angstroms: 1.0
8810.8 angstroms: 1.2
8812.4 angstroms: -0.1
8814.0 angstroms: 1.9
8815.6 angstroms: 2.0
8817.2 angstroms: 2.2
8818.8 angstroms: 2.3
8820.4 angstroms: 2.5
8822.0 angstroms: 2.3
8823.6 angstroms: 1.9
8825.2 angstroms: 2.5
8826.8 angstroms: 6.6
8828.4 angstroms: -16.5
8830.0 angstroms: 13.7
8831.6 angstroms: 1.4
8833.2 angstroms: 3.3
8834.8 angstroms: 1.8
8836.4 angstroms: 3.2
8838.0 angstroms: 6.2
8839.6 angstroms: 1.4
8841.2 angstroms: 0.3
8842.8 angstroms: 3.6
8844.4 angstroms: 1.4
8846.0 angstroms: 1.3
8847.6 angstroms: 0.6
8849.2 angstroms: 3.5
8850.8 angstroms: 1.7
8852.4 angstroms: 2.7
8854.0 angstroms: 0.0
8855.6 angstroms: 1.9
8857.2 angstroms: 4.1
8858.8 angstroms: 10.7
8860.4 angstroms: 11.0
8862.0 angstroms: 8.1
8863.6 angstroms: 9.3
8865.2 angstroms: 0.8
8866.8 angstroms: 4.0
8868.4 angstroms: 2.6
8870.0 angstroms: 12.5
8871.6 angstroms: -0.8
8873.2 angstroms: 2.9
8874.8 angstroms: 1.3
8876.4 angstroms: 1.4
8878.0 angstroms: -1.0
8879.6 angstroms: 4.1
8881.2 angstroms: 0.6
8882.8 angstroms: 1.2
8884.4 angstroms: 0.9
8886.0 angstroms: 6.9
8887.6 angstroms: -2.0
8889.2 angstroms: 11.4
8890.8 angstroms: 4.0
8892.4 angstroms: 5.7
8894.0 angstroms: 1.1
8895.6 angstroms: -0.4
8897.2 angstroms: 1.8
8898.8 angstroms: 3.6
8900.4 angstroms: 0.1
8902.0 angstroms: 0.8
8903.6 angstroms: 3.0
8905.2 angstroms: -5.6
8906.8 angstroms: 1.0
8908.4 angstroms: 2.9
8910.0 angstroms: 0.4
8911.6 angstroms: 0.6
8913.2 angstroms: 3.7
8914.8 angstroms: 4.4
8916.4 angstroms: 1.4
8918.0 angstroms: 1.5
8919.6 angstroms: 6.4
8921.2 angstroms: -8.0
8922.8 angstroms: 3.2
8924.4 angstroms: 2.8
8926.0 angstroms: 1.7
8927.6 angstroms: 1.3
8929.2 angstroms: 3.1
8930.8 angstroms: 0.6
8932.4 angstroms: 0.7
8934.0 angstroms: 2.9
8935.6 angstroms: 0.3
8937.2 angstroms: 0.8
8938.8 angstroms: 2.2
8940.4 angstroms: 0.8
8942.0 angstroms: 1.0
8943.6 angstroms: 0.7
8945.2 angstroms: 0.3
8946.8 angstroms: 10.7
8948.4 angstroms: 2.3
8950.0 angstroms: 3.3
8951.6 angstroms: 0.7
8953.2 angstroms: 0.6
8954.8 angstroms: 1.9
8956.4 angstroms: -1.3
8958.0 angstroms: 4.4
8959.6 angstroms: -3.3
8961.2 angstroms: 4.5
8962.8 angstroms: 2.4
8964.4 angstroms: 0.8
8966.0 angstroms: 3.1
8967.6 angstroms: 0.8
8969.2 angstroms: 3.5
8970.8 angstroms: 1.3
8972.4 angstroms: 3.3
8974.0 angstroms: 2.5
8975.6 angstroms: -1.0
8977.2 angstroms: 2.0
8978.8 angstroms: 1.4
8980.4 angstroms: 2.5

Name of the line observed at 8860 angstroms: H-beta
